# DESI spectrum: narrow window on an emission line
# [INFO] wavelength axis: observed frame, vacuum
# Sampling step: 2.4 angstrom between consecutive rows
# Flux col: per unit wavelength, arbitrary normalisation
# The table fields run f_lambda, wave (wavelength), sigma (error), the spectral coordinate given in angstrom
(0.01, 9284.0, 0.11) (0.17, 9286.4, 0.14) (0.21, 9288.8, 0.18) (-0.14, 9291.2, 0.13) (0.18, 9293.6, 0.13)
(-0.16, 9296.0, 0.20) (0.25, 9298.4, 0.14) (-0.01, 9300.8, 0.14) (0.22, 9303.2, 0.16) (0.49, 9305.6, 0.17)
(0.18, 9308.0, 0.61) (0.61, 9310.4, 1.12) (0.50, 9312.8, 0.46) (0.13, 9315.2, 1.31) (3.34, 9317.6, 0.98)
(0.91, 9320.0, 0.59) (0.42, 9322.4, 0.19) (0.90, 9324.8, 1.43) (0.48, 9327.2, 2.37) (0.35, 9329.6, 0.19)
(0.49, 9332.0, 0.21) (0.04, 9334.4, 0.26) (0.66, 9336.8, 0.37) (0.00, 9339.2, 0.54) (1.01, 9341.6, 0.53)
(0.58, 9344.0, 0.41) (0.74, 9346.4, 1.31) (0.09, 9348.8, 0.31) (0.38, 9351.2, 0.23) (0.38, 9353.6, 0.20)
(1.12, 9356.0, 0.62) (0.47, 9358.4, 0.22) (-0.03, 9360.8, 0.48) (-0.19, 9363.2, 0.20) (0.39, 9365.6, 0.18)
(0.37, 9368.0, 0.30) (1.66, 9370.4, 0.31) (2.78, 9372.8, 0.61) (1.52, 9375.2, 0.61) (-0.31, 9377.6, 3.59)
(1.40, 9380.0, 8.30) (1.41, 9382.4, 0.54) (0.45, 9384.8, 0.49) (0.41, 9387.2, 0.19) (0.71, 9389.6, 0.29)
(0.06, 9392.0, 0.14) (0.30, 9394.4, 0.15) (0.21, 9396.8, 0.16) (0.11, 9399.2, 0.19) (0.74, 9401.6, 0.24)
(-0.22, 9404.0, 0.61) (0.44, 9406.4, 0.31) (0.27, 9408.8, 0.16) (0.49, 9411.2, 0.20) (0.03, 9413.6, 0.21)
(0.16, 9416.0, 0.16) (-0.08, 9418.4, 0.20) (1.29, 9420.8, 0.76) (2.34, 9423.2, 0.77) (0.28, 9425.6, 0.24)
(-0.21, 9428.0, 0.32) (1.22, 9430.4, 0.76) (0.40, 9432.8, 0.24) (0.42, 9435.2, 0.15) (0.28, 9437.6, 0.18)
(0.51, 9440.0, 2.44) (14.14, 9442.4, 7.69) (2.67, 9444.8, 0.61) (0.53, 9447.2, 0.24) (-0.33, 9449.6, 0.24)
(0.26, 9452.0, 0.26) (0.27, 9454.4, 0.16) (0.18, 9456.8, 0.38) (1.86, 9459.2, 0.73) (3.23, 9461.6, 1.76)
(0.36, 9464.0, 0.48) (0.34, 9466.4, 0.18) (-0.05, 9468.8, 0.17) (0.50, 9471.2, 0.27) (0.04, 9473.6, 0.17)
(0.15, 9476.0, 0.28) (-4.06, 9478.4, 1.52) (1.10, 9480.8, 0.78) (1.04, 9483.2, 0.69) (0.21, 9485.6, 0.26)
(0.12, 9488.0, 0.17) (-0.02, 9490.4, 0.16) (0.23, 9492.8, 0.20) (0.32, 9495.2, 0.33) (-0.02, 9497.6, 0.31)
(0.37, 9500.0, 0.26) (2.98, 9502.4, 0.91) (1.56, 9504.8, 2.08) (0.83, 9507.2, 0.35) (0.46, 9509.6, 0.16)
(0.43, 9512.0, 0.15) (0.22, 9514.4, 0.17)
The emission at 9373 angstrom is Hbeta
